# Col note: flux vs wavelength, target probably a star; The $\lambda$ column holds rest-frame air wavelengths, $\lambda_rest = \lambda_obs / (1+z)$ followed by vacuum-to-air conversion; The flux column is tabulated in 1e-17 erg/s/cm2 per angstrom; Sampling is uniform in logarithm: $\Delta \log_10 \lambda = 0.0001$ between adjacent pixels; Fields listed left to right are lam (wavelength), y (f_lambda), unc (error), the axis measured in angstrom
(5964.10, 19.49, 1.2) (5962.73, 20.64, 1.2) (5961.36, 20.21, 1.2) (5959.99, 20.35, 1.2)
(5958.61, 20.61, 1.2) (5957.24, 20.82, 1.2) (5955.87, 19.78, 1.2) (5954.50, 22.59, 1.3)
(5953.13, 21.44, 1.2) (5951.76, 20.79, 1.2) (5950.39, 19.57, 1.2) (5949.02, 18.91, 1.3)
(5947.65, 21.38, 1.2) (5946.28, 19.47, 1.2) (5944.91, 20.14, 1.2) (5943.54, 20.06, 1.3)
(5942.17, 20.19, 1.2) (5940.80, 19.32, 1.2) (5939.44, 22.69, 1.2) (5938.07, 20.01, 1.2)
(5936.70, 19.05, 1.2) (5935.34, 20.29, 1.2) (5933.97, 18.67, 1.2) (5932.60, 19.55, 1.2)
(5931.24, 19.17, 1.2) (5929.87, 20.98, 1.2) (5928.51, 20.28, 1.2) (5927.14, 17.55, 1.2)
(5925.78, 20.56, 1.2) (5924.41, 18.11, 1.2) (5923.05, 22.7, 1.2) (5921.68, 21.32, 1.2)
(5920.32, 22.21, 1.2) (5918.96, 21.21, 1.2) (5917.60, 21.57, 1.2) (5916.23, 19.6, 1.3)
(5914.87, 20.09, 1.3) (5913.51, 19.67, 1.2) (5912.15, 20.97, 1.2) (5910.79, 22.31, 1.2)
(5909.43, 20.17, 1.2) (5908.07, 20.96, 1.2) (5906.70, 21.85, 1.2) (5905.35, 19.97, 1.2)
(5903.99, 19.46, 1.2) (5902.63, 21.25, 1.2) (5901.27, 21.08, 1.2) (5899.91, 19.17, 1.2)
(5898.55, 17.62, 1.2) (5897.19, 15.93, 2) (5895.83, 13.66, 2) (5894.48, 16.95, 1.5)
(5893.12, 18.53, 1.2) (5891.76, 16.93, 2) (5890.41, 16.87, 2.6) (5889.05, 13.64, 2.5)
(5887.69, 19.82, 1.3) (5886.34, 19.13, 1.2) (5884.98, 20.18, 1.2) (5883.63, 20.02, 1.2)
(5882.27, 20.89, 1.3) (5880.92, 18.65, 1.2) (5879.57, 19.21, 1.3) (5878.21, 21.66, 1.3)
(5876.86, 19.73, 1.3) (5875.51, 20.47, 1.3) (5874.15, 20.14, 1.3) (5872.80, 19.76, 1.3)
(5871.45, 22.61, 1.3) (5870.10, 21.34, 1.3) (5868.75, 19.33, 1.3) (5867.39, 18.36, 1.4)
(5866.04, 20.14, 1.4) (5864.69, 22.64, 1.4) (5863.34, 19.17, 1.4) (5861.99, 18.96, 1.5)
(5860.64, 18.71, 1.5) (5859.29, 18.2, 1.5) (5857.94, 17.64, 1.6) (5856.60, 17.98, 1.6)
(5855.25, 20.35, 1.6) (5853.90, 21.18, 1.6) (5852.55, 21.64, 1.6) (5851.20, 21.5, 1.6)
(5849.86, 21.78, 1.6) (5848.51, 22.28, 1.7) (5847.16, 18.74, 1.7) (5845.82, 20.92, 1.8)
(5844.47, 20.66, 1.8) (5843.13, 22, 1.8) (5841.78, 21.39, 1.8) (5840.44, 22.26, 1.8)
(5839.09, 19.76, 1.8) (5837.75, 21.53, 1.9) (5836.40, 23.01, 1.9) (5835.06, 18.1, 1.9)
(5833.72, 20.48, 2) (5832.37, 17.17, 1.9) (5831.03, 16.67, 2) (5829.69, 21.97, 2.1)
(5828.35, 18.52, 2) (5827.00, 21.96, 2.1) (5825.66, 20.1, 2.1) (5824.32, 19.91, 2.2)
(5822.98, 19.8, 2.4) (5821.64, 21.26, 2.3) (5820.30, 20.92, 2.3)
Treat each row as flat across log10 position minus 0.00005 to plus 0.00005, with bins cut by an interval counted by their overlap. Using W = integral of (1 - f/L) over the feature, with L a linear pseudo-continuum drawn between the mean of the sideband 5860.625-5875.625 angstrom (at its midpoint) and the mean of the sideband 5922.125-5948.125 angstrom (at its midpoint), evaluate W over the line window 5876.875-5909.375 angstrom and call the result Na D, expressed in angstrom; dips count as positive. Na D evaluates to 2.0 angstrom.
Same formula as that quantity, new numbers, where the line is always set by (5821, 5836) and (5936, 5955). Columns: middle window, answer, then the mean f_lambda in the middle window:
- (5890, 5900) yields 1.62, 16.8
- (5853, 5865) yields 0.30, 19.4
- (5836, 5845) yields -0.78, 21.5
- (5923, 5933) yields 0.29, 19.7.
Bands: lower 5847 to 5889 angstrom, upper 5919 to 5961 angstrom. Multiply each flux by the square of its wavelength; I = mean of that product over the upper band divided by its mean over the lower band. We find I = 1.0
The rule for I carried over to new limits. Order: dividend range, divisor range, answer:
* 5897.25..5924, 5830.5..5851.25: 1.03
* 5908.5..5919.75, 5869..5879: 1.01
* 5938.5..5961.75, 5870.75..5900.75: 1.12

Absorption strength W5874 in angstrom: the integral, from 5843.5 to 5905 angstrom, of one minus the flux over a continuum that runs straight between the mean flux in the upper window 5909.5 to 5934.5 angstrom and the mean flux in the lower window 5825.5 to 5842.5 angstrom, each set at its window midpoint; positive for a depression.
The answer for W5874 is 2.53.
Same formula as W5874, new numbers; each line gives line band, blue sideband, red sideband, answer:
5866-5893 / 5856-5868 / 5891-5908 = -0.7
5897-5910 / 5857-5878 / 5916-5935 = 0.1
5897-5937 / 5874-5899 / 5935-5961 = -1.6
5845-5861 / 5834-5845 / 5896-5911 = 0.5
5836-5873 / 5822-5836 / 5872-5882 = -1.2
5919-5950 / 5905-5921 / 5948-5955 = 0.9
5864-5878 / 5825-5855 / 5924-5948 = -0.1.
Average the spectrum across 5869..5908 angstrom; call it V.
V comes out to 19.2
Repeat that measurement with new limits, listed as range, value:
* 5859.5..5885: 20.1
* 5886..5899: 16.8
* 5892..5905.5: 18.2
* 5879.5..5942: 19.6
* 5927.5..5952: 20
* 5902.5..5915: 20.7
